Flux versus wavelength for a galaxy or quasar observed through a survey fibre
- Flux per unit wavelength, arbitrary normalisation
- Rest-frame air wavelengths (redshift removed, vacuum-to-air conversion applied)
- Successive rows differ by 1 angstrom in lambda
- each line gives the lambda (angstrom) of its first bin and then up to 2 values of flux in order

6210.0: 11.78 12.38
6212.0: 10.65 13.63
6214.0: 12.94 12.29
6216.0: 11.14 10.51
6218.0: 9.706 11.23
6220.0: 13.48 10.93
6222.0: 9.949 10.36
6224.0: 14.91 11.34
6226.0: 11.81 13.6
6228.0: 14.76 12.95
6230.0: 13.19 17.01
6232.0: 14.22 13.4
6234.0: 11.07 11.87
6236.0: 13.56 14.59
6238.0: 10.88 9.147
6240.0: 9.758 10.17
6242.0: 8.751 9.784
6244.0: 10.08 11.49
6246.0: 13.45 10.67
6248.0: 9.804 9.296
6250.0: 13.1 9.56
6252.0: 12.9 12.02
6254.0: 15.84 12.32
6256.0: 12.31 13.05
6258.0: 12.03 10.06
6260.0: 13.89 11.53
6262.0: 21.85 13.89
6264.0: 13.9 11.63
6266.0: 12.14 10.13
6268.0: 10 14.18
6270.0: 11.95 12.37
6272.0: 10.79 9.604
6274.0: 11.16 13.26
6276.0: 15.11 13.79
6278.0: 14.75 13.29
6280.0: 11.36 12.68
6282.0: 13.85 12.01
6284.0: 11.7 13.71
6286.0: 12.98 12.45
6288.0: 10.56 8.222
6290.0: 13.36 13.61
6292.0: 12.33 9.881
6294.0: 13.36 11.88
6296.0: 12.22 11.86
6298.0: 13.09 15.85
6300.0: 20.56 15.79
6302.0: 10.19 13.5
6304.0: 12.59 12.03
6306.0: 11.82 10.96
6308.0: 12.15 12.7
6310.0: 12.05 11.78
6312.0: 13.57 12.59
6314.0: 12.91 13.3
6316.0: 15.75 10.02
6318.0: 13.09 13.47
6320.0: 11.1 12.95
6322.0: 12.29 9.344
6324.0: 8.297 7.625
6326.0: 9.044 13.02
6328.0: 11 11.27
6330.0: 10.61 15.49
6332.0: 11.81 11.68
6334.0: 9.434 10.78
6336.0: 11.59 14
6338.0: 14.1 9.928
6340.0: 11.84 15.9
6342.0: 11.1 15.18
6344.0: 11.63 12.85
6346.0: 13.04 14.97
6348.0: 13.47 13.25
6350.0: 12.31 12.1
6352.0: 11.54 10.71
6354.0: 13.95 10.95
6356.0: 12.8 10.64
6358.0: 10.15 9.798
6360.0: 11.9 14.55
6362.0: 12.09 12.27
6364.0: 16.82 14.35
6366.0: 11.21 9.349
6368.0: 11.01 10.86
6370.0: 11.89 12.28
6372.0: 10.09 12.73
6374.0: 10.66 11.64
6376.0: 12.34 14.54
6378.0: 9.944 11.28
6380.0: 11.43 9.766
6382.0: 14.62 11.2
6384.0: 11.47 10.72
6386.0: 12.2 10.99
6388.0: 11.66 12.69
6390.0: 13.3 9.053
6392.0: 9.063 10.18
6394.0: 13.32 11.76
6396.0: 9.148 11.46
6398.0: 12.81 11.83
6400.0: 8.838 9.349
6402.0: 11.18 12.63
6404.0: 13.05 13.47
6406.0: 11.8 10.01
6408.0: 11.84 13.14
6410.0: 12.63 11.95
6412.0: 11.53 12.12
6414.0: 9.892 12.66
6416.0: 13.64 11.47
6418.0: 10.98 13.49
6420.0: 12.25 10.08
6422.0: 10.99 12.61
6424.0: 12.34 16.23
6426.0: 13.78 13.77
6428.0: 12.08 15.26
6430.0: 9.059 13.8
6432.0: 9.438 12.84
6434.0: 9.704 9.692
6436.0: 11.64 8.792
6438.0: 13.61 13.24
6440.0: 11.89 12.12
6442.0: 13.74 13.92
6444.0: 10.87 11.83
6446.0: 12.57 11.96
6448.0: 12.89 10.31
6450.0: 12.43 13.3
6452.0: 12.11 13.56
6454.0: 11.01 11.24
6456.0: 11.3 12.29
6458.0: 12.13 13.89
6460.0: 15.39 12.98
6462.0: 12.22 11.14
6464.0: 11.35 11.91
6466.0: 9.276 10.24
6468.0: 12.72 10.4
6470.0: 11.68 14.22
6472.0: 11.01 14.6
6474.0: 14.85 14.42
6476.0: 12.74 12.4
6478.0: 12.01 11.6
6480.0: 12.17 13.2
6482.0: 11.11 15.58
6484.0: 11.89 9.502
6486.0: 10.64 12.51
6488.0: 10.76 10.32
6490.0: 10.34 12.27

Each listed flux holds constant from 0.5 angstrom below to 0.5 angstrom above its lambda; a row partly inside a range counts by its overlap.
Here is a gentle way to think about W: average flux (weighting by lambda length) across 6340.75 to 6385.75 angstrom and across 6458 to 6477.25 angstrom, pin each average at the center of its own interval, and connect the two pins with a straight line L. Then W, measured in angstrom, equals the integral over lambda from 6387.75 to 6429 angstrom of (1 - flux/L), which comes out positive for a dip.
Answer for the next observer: 1.33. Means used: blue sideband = 12.1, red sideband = 12.5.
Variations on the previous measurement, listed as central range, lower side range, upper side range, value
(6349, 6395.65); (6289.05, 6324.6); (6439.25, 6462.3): 2.8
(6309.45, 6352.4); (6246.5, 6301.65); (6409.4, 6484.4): 1.2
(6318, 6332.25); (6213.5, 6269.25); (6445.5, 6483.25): 1.1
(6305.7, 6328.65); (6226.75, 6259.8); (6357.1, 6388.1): 0.2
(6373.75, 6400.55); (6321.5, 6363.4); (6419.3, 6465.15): 1.4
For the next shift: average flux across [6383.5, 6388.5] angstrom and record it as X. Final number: 11.4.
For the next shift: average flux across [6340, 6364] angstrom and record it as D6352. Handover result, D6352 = 12.6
